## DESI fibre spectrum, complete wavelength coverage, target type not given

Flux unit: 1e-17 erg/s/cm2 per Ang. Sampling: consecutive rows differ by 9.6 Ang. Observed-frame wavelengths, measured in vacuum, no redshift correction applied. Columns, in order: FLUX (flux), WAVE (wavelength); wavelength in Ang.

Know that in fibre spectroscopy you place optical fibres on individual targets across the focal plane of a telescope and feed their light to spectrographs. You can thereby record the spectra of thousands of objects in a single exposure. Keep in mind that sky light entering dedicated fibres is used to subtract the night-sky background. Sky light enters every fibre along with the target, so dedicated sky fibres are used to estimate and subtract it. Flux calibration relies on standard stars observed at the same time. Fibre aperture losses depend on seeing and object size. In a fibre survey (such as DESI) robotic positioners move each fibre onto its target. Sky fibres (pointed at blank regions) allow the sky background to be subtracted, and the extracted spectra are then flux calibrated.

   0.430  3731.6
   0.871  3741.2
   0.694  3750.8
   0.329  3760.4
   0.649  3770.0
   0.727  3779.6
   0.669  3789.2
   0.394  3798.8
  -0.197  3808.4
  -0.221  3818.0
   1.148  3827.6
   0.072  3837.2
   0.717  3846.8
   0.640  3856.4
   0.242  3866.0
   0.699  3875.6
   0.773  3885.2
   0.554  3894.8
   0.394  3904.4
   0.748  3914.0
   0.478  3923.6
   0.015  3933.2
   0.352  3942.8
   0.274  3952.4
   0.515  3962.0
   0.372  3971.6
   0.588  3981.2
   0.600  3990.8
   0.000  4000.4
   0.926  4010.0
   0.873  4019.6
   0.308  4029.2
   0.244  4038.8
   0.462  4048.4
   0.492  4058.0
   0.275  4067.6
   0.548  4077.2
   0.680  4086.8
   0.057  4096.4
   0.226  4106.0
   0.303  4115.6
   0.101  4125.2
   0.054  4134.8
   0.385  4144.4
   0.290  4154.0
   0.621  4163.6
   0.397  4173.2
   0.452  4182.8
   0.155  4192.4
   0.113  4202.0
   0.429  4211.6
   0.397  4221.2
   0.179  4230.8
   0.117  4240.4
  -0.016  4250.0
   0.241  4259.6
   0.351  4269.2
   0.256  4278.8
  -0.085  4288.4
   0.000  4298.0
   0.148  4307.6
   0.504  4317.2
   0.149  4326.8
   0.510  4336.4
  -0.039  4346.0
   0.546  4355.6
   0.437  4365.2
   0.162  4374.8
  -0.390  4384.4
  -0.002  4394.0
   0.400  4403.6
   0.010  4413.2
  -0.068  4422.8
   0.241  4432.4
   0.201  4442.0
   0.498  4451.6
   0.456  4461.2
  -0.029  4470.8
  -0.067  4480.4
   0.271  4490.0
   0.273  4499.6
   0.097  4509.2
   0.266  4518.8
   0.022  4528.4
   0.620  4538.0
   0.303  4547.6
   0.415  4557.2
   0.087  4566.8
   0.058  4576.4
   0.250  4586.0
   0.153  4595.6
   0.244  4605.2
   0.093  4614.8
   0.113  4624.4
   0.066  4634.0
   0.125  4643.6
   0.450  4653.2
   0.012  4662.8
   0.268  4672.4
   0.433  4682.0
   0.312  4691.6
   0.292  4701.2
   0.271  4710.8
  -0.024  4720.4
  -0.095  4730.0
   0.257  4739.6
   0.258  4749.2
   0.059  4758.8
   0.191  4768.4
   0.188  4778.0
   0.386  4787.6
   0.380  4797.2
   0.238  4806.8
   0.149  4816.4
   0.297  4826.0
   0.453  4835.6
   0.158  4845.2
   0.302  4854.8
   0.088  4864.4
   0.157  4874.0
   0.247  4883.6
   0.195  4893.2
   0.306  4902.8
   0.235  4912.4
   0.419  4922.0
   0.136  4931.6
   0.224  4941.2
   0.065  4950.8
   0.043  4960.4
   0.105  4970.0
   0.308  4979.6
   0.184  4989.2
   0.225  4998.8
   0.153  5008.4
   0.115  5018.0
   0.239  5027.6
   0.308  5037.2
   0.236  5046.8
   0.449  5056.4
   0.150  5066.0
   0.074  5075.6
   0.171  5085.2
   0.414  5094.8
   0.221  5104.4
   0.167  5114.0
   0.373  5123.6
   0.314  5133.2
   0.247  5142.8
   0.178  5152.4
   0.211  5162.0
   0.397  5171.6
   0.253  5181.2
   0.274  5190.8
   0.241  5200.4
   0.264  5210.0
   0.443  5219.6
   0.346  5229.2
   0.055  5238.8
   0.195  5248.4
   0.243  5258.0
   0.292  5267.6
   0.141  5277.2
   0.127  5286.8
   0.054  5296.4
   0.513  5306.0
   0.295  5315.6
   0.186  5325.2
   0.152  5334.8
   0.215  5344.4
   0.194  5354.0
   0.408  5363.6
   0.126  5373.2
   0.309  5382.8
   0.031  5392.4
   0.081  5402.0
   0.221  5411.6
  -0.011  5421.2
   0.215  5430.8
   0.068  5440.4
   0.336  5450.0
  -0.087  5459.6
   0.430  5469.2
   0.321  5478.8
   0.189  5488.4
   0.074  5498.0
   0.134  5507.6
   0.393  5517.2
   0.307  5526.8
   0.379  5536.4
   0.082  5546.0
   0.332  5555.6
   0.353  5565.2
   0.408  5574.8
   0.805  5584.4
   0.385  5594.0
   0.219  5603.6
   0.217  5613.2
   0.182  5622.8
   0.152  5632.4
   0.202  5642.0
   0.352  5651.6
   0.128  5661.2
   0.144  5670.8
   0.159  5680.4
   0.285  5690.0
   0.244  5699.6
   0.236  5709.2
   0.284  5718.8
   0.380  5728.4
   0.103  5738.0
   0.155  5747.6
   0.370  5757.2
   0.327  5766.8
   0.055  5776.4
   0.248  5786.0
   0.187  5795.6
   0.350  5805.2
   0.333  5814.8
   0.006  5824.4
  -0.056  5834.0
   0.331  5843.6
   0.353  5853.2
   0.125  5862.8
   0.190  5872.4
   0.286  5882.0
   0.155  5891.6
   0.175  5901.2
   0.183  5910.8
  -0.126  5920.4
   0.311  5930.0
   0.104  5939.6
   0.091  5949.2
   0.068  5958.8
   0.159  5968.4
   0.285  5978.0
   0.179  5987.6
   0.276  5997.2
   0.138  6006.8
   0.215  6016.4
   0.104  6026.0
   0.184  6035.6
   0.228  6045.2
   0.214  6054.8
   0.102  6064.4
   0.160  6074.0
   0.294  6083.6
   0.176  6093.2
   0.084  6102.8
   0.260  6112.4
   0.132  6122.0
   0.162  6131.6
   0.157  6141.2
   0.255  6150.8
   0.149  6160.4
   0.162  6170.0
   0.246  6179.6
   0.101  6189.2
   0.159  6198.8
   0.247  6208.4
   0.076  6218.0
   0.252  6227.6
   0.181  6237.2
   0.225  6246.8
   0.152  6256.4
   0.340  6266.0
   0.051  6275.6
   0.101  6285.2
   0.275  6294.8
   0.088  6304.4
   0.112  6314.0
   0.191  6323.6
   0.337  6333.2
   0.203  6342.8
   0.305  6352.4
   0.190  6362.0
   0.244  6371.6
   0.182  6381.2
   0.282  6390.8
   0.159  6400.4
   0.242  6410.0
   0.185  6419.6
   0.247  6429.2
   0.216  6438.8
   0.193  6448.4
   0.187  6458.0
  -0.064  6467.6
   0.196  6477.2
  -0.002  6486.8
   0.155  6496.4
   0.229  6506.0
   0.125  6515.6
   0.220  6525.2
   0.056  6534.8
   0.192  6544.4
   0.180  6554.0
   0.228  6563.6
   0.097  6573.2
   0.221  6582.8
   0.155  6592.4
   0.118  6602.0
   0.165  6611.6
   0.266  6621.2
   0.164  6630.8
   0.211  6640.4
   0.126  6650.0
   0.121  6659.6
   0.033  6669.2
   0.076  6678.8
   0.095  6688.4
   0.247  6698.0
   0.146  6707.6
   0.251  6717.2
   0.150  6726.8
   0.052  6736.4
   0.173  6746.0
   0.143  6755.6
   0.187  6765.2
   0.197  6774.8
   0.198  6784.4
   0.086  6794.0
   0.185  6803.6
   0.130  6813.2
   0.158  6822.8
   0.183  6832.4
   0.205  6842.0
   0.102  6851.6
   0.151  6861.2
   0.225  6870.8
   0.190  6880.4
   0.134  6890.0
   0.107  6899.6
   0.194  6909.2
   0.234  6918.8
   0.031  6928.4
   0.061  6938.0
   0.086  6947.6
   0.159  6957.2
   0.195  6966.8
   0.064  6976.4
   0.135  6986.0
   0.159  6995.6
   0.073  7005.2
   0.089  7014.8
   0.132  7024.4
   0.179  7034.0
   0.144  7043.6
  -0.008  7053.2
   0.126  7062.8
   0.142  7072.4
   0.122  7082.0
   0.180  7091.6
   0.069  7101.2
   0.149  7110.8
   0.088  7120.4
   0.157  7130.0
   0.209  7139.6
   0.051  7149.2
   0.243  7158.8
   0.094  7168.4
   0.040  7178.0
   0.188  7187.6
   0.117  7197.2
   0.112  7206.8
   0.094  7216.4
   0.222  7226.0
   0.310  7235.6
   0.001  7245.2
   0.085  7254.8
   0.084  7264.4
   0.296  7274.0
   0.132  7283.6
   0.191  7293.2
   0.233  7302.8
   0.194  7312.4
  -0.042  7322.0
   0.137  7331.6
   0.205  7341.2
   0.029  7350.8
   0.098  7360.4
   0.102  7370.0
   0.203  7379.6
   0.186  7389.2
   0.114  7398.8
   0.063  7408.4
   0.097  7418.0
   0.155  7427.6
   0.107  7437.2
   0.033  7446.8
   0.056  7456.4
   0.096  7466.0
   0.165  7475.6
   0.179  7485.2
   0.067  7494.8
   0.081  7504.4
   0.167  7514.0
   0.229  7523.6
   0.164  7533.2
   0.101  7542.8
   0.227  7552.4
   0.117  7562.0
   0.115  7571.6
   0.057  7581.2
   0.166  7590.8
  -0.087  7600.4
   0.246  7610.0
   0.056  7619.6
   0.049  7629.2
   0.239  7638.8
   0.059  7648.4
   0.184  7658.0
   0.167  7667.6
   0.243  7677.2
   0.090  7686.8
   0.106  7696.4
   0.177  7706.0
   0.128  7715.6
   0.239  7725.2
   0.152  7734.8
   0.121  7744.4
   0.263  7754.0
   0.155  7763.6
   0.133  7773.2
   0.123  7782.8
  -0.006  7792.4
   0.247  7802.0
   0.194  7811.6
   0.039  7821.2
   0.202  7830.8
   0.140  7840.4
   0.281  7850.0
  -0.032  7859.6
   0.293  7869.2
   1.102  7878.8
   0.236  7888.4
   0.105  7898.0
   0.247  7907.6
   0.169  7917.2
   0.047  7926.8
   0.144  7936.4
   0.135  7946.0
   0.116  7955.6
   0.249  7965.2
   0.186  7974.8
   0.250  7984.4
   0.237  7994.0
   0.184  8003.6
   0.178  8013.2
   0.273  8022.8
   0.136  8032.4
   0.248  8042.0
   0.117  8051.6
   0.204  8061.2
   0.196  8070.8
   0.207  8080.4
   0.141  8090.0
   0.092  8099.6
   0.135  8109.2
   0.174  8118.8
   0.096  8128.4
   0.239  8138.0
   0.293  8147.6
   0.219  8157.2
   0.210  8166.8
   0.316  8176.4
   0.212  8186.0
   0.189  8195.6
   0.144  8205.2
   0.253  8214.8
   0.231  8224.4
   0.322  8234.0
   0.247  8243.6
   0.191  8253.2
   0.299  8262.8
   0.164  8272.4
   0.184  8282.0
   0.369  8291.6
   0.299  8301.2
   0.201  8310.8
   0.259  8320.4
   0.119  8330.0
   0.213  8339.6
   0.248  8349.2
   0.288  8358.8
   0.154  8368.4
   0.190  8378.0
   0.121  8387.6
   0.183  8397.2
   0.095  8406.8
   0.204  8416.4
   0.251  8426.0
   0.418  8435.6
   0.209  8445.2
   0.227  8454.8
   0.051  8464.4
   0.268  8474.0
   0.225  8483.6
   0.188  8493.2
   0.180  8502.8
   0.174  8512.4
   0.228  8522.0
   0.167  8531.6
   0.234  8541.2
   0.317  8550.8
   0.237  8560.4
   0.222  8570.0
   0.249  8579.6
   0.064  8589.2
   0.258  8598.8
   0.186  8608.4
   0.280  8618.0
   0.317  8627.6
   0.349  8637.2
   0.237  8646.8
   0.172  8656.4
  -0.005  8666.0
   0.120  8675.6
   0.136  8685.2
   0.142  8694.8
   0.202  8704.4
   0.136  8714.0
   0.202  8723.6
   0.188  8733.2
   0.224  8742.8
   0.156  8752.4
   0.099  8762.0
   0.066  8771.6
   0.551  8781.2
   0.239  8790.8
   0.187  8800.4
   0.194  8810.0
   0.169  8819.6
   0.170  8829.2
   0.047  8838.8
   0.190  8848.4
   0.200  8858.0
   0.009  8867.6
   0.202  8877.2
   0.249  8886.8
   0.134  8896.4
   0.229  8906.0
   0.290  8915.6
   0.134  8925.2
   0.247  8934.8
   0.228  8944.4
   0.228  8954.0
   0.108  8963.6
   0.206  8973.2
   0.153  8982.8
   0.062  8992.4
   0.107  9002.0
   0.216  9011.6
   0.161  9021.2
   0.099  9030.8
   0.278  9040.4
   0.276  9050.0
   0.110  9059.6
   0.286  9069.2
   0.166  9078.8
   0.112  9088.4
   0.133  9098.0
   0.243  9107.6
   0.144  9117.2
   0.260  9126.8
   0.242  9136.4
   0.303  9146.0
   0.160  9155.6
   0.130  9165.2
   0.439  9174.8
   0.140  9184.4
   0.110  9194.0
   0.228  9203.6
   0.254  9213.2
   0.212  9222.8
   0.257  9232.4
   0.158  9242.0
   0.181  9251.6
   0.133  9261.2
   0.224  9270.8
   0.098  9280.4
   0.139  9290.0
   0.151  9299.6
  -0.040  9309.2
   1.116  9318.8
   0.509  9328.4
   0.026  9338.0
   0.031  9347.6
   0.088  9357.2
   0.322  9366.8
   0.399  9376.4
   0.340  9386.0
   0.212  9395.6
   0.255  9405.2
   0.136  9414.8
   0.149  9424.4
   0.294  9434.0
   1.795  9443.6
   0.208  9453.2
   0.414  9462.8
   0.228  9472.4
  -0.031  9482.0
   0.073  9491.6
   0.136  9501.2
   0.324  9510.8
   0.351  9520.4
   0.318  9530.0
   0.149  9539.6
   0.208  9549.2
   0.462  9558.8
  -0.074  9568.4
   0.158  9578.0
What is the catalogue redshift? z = 1.11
